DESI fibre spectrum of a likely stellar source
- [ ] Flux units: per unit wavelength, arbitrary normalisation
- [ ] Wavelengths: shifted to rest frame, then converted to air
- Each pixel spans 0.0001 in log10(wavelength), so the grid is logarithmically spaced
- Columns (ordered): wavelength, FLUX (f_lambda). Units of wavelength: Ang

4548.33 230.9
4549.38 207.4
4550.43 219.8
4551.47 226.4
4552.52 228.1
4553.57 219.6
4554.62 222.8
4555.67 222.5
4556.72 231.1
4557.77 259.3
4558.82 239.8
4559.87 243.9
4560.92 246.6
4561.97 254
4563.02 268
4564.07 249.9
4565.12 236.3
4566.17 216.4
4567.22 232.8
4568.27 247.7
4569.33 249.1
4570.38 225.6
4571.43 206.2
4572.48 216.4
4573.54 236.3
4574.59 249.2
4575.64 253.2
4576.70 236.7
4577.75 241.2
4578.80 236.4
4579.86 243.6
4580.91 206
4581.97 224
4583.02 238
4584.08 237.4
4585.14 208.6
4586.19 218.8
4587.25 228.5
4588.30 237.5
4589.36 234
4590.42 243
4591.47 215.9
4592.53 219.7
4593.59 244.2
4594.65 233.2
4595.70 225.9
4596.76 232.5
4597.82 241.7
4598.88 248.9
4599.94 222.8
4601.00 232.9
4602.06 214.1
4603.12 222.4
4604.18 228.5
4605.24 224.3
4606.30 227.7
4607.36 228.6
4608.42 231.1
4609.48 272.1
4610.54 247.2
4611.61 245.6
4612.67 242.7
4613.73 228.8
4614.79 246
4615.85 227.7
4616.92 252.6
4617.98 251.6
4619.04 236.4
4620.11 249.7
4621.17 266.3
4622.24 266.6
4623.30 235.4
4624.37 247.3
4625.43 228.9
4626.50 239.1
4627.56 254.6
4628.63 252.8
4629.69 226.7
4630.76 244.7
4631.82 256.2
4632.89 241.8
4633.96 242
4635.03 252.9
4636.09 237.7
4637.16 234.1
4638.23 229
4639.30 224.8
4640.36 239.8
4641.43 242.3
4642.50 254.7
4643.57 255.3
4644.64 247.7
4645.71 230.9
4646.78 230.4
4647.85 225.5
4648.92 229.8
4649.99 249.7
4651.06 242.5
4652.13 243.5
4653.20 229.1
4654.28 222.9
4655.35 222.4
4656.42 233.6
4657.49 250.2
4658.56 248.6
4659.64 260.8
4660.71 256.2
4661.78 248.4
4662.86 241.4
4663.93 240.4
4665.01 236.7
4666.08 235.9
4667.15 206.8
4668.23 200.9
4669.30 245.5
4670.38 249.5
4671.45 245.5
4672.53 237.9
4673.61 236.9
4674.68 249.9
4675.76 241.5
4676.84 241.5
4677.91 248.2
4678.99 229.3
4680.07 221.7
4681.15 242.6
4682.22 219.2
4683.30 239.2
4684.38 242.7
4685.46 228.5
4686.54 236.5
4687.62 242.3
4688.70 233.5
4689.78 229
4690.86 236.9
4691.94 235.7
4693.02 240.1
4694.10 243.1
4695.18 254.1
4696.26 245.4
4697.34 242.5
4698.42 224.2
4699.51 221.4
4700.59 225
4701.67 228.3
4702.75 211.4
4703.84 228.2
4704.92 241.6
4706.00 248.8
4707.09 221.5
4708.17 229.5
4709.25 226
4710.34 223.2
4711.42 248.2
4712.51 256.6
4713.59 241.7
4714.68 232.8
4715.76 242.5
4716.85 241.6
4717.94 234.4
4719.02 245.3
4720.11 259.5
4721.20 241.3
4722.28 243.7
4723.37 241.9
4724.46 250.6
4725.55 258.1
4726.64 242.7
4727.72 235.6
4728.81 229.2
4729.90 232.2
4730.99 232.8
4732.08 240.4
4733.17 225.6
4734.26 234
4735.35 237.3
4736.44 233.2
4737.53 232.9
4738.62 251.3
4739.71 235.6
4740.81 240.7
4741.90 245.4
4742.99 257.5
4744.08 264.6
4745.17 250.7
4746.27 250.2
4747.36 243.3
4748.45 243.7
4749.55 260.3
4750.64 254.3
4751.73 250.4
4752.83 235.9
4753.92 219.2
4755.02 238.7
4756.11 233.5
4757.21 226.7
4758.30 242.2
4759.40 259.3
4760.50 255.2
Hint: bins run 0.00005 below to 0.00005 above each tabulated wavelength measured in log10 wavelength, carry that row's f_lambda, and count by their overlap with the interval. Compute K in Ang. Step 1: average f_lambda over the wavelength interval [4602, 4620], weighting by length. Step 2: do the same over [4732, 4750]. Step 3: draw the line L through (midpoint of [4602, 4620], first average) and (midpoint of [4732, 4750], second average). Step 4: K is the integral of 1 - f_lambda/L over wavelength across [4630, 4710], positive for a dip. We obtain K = 1.1 Ang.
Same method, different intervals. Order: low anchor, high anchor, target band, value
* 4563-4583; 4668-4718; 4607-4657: -1.2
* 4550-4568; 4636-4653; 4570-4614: 1.0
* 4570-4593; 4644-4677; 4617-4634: -0.9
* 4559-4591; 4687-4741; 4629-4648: -0.3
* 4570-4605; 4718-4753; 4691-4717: 0.6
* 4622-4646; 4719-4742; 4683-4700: 0.3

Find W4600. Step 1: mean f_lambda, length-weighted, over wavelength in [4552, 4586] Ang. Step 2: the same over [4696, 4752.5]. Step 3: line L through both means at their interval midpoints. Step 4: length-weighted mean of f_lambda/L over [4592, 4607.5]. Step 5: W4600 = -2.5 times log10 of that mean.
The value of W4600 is 0.029 mag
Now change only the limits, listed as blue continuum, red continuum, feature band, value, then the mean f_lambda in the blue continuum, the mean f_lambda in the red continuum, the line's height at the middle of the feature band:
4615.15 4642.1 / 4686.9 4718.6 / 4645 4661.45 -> 0.01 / 243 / 236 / 241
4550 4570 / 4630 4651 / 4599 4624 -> 0.00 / 238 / 240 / 239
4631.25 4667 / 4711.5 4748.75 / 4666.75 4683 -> 0.03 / 240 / 243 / 241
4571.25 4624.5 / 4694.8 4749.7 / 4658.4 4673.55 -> -0.01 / 235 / 240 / 238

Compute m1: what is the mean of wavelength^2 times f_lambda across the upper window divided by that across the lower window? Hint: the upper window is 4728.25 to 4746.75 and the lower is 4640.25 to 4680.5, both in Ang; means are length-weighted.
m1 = 1.04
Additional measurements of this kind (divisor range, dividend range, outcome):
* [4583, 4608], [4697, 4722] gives 1.08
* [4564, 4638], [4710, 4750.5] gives 1.08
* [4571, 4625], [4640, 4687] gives 1.04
